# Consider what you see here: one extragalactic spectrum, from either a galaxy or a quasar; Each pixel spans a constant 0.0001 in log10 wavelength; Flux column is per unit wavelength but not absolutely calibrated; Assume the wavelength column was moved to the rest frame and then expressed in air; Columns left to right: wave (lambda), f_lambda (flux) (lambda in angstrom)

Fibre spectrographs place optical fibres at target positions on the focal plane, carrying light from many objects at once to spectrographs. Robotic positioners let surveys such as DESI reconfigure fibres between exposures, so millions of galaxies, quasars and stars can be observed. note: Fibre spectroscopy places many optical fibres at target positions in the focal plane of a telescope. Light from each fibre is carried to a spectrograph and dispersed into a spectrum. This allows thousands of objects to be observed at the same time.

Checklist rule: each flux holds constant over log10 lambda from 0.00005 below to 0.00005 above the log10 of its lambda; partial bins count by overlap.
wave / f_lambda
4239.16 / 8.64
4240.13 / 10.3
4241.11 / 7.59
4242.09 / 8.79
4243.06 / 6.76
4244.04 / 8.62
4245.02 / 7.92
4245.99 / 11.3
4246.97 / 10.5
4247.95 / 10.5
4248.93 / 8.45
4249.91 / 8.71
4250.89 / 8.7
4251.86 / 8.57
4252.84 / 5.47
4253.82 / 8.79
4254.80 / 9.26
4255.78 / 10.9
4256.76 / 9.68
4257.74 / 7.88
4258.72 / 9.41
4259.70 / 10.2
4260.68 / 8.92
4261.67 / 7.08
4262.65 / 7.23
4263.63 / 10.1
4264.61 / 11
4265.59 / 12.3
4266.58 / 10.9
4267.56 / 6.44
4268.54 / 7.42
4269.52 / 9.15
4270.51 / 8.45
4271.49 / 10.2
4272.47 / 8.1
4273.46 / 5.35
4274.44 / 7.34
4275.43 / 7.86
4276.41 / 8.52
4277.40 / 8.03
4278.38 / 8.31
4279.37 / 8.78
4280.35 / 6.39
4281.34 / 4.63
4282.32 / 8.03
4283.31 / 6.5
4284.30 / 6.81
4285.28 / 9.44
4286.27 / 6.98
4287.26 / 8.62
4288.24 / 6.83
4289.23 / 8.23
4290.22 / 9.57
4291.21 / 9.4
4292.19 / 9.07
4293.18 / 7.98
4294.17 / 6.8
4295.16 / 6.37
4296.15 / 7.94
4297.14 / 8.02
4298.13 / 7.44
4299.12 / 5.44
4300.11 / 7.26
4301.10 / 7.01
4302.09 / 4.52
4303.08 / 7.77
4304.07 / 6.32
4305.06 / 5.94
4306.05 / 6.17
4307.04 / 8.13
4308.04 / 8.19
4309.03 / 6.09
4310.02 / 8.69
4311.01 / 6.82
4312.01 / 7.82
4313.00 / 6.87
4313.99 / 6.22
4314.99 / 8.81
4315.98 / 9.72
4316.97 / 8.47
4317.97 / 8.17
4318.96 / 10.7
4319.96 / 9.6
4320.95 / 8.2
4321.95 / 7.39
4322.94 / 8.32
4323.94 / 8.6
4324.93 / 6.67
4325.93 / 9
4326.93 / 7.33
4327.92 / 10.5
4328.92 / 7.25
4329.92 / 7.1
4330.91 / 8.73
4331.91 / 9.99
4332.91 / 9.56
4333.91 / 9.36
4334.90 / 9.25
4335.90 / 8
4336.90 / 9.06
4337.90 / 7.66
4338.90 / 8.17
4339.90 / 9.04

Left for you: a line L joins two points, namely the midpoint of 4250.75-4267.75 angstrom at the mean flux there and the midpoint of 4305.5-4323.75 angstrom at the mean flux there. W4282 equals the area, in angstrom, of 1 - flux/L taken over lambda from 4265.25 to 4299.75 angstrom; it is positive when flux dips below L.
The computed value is 3.0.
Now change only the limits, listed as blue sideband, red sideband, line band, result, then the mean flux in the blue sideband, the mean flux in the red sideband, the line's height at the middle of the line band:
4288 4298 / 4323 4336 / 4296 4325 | 2.48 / 8.03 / 8.57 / 8.29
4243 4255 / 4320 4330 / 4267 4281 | 1.17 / 8.79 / 8.15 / 8.58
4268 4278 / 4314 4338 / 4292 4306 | 2.35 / 8.04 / 8.61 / 8.32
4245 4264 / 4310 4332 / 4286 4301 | 1.48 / 9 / 8.26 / 8.57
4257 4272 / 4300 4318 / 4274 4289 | 1.55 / 9.12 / 7.29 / 8.42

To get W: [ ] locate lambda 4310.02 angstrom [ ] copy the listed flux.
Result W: 8.69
